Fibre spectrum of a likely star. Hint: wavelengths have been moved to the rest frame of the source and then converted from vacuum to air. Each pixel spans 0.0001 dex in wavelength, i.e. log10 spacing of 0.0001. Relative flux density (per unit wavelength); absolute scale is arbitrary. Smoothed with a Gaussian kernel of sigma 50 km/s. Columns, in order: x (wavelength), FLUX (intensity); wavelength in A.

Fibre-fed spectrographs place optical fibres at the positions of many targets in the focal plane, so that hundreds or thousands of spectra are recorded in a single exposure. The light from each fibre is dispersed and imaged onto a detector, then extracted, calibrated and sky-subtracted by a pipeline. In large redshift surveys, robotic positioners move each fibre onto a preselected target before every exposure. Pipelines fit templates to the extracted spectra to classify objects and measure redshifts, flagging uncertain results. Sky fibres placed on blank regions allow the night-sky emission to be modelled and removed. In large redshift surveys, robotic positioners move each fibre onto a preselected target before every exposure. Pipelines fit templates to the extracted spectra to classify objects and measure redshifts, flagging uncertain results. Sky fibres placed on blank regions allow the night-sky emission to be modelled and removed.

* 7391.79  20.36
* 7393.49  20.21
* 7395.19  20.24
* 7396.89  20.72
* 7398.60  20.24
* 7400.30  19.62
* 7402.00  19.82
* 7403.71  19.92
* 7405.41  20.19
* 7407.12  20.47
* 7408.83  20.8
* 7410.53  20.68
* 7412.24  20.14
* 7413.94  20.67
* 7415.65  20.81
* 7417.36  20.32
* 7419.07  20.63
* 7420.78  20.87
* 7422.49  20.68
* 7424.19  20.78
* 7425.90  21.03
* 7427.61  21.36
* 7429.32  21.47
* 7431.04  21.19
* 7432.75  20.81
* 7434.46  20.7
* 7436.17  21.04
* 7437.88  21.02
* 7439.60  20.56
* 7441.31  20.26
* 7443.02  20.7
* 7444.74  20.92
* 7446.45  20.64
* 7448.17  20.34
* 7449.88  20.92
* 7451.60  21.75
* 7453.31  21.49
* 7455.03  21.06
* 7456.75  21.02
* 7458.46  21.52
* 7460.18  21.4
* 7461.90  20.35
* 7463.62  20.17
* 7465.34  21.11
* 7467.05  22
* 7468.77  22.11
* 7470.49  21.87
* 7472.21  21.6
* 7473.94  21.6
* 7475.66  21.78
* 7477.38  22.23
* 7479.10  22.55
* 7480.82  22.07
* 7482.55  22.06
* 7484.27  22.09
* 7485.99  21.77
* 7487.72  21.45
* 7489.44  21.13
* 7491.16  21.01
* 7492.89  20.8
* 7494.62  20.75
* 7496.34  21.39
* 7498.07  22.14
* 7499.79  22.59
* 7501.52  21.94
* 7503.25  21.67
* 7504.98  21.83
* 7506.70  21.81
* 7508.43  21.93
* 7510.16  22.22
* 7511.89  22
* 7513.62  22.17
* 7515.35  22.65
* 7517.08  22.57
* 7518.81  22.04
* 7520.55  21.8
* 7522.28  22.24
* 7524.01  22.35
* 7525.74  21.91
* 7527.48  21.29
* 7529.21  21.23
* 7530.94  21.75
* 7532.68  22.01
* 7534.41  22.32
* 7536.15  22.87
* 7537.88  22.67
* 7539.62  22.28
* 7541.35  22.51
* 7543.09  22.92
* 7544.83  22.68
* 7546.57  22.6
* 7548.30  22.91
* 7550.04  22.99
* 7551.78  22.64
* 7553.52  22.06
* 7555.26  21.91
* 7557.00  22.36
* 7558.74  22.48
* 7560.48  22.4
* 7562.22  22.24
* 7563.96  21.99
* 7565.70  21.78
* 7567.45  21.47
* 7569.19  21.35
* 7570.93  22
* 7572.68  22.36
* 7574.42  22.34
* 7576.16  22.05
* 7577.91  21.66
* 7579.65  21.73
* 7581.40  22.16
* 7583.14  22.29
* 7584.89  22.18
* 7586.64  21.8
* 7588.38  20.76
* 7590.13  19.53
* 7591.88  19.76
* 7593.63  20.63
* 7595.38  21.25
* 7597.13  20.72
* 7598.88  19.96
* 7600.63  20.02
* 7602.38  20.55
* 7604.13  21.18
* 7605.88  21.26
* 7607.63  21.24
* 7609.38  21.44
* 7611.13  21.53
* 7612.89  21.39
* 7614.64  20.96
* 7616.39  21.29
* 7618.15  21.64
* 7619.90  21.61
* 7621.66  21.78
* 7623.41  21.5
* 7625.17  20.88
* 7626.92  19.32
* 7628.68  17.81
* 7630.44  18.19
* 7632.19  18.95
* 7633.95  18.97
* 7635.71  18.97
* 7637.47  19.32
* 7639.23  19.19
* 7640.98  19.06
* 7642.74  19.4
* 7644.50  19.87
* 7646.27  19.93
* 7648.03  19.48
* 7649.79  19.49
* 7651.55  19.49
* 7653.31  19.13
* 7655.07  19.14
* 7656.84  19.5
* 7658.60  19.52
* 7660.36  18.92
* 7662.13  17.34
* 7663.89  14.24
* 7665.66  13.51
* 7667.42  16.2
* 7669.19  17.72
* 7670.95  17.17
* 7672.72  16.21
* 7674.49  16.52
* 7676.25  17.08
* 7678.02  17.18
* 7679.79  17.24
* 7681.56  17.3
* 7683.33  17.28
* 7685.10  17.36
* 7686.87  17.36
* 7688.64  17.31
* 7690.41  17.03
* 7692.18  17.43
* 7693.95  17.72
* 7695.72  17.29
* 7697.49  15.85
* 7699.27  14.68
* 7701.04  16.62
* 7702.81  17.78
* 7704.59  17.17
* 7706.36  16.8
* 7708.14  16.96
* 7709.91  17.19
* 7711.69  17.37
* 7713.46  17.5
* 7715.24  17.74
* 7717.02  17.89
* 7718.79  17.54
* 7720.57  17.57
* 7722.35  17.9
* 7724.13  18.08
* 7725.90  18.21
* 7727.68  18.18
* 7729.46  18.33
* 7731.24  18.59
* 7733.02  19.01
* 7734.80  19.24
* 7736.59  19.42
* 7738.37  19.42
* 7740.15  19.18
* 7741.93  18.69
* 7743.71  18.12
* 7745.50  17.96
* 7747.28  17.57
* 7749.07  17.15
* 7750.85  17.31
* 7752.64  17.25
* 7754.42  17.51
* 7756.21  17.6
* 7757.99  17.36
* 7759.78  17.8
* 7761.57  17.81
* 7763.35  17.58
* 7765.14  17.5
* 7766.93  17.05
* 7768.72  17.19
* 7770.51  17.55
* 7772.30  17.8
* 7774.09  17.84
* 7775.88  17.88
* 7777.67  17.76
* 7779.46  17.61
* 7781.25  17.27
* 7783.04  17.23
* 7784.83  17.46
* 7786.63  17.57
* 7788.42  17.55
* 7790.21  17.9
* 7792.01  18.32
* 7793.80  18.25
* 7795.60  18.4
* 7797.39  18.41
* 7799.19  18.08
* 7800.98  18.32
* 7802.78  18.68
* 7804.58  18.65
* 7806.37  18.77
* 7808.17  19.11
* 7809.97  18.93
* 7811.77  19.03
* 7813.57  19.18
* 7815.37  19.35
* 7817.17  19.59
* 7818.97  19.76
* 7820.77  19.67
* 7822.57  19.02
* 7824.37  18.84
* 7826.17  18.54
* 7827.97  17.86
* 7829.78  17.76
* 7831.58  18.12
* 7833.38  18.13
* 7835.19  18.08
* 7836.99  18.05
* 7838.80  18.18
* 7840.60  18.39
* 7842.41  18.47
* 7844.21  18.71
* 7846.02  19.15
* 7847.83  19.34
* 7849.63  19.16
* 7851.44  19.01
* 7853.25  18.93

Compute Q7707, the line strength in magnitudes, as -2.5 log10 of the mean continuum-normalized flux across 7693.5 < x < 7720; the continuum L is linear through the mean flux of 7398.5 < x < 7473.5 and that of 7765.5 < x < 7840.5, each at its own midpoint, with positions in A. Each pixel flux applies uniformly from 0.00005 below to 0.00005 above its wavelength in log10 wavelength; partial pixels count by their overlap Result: 0.11 mag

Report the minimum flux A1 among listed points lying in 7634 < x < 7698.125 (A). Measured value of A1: 13.51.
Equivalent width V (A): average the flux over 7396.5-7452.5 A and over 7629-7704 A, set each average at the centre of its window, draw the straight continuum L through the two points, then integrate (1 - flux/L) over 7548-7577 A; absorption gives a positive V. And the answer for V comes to -4.79 A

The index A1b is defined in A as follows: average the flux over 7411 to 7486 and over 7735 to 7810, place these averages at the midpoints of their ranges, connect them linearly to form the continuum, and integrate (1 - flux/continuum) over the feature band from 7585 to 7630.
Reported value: -2.7 A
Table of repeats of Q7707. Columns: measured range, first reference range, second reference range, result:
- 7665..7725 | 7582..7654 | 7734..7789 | 0.12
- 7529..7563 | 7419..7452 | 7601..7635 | -0.09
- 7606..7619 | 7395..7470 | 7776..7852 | -0.09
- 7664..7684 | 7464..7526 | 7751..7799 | 0.16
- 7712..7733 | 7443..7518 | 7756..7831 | 0.06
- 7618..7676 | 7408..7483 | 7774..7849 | 0.05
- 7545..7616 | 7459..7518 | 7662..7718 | -0.11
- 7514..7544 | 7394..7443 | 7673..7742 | -0.14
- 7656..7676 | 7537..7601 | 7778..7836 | 0.20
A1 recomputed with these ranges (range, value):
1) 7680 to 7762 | 14.68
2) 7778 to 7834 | 17.23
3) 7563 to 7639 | 17.81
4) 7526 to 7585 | 21.23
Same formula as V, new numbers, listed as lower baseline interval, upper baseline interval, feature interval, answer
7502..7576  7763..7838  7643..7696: 6.5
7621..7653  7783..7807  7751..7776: 1.2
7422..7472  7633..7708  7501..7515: -1.3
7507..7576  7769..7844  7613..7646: 1.5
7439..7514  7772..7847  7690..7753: 4.8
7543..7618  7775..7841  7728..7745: 0.5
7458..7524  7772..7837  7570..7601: -0.9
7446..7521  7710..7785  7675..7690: 1.2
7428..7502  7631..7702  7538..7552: -1.9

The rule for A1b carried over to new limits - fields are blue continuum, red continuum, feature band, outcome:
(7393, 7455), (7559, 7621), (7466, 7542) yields -3.3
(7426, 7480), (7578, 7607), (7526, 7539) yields -0.6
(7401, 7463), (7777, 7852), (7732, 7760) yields 1.1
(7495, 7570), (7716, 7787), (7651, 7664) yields 0.7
